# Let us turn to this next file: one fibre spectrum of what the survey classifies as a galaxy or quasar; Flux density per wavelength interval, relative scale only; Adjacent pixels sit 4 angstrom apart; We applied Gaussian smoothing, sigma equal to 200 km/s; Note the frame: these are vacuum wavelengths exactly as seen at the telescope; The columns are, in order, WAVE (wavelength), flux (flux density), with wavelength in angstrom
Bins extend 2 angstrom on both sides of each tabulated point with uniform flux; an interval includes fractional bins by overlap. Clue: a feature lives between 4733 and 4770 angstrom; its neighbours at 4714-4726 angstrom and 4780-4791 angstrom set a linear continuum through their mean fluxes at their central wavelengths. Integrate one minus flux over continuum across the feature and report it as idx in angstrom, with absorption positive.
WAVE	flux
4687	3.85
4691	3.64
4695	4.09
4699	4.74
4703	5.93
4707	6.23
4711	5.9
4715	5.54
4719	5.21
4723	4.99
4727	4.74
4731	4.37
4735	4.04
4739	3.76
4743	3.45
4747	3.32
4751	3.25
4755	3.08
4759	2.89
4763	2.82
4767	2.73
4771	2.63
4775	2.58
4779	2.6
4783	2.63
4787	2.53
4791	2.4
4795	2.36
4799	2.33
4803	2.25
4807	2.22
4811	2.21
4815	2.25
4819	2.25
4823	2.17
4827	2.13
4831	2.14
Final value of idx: 6.4 angstrom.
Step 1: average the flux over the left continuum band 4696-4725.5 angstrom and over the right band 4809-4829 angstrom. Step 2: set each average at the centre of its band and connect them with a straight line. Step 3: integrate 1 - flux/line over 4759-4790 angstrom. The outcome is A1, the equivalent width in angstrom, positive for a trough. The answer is 7.66 angstrom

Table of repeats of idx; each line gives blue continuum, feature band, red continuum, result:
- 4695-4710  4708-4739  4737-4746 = -3.3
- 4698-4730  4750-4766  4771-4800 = 2.8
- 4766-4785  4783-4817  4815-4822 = 1.0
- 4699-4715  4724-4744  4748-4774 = 1.0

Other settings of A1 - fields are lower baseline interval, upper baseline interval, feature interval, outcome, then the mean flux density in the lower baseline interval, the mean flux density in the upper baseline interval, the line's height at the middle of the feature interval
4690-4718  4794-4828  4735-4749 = 1.9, 5.21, 2.24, 4.15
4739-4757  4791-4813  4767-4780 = 1.0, 3.33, 2.29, 2.84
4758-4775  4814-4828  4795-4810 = 0.7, 2.74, 2.2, 2.38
